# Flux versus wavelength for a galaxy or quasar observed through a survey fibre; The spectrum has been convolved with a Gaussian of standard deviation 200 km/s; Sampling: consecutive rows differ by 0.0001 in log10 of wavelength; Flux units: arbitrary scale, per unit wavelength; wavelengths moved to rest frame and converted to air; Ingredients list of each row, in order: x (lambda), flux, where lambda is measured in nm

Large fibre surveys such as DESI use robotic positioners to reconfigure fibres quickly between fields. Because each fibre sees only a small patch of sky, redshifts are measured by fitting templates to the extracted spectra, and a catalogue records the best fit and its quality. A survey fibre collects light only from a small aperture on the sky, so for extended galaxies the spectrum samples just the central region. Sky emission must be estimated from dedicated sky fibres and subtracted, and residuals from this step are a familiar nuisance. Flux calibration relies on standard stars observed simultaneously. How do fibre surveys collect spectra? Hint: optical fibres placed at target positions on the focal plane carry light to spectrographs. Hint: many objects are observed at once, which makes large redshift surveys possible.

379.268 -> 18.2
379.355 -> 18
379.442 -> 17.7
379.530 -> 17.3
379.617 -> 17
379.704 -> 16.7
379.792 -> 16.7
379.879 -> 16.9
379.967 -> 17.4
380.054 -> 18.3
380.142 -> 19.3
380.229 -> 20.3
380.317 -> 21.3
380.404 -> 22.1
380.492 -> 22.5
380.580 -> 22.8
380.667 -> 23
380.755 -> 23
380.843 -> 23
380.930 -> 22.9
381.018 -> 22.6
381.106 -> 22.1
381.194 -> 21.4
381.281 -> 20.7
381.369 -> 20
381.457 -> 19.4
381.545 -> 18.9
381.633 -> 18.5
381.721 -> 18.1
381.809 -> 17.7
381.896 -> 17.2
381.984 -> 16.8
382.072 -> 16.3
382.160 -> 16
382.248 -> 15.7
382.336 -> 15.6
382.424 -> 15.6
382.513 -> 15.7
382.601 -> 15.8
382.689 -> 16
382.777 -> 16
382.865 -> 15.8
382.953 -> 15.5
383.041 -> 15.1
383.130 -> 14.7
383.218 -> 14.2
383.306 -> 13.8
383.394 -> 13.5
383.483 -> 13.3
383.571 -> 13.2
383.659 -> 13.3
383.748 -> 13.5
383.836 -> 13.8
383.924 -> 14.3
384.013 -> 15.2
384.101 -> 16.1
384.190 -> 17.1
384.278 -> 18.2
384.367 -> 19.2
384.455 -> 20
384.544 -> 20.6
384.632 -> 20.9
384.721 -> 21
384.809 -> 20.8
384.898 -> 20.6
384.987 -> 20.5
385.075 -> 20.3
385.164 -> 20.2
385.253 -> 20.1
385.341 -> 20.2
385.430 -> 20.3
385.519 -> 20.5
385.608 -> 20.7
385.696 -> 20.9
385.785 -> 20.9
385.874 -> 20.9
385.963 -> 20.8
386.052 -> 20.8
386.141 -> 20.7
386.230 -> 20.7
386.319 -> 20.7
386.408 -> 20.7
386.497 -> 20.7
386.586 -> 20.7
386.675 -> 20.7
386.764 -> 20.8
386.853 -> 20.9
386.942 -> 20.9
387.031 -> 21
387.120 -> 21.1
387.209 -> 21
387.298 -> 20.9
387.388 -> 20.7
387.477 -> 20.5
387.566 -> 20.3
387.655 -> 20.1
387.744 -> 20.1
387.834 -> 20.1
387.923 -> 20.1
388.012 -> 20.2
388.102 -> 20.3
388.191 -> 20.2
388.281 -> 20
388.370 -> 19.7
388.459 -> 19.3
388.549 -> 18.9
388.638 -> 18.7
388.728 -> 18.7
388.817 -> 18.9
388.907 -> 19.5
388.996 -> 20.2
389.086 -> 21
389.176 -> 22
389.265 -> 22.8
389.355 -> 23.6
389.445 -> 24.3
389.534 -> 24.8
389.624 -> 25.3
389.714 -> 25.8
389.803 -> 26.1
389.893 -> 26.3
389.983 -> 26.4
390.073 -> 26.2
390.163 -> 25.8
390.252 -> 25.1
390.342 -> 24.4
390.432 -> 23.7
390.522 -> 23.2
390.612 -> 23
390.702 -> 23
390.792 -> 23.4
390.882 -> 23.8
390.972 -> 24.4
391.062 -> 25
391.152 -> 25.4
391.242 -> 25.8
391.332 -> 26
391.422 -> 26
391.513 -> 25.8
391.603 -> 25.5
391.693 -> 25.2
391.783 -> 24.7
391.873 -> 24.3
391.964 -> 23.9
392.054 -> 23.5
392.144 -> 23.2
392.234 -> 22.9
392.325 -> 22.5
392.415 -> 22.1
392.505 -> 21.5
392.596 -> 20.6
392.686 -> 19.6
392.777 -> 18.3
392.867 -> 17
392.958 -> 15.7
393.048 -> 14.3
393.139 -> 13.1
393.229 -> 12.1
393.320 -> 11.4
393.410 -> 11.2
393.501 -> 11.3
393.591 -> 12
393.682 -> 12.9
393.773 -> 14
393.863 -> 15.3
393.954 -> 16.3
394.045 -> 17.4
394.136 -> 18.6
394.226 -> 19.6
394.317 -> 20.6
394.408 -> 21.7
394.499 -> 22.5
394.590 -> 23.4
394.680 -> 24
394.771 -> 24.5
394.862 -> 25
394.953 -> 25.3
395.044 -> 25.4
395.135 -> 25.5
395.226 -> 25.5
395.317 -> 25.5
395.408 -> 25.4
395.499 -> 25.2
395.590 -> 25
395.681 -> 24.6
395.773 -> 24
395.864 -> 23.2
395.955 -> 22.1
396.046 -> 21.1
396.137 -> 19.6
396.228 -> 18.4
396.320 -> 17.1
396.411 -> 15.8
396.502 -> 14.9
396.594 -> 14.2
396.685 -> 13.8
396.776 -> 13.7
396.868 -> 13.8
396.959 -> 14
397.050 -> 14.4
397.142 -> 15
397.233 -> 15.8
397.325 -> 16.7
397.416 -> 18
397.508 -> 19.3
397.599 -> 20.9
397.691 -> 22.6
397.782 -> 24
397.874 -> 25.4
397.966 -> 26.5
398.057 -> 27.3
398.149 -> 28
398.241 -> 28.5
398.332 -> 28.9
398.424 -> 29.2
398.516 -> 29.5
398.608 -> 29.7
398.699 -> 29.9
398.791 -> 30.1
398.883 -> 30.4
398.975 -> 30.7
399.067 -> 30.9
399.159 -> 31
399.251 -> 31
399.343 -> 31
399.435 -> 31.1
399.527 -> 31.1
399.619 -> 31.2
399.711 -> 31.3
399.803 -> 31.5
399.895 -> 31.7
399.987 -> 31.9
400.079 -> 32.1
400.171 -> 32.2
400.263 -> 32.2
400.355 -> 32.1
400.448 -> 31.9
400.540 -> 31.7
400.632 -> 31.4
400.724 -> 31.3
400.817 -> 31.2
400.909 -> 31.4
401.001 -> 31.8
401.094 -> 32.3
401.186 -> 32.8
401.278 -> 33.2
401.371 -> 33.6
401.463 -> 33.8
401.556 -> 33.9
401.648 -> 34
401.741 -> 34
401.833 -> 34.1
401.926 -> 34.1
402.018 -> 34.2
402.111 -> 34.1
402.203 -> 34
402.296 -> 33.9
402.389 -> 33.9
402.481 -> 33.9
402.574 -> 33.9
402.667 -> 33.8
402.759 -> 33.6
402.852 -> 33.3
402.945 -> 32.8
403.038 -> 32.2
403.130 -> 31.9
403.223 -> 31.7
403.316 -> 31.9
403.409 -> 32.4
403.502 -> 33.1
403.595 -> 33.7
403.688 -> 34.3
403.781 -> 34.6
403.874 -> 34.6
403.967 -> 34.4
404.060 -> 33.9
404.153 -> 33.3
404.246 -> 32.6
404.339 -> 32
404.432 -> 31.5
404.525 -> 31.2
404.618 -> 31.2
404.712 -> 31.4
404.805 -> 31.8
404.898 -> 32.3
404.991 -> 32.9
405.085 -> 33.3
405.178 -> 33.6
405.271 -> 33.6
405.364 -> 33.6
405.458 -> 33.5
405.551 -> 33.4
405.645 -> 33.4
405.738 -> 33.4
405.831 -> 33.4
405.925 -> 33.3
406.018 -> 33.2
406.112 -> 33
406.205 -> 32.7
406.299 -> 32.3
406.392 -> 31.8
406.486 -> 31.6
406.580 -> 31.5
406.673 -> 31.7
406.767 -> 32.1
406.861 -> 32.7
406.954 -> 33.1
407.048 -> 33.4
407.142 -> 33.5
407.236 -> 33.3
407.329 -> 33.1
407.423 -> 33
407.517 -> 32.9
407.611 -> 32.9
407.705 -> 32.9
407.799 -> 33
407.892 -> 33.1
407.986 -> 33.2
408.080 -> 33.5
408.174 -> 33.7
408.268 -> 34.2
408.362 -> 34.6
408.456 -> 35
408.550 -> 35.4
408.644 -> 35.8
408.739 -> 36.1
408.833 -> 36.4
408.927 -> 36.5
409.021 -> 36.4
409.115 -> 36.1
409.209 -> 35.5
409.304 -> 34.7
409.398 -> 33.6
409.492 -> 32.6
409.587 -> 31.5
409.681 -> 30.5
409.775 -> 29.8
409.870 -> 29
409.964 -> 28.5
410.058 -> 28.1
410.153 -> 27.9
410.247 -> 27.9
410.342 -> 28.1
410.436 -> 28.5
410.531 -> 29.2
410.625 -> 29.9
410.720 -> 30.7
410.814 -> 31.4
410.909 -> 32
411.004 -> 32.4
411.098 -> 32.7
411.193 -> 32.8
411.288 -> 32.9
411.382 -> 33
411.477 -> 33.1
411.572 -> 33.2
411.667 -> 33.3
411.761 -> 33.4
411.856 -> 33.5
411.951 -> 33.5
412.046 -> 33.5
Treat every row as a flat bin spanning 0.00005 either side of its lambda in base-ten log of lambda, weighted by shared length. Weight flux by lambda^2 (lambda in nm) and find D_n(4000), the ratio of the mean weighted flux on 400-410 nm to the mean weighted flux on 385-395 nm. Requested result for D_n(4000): 1.69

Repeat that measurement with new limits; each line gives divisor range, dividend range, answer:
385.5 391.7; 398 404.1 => 1.54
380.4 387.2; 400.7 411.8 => 1.96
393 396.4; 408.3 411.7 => 1.76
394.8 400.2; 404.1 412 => 1.40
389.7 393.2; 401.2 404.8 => 1.53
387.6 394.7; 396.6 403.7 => 1.46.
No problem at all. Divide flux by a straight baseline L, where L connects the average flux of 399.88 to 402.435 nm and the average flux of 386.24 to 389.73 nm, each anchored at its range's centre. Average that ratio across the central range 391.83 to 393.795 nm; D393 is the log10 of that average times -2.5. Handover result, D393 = 0.38 mag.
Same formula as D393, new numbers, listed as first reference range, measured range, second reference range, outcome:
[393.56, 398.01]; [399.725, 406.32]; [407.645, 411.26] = -0.235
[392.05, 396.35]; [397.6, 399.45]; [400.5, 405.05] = -0.077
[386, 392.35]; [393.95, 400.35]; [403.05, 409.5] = 0.144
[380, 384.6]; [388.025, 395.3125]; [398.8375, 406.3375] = 0.144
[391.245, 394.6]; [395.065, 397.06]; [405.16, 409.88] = 0.115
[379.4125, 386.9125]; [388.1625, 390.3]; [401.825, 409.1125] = 0.008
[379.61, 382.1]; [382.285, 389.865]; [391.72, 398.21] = 0.029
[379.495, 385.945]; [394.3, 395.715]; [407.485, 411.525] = 0.019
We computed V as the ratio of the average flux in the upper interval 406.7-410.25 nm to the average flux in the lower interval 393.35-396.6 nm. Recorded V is 1.63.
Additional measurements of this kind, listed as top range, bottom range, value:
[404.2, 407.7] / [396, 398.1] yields 1.78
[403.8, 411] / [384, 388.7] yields 1.62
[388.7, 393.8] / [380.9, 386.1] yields 1.20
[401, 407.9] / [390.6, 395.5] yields 1.57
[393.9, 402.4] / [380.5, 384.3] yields 1.52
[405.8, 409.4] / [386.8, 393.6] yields 1.57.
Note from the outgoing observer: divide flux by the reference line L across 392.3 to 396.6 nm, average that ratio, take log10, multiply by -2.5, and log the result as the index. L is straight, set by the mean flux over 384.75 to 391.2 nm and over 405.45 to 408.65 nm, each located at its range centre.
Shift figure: 0.29 mag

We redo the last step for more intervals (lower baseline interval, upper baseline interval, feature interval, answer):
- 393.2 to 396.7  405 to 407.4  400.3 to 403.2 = -0.19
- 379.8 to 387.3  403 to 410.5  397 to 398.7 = 0.17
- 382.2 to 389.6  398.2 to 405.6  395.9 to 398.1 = 0.46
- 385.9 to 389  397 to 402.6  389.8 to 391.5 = -0.10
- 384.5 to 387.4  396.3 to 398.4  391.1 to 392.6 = -0.20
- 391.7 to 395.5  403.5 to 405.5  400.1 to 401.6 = -0.13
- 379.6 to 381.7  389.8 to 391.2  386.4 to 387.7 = 0.12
